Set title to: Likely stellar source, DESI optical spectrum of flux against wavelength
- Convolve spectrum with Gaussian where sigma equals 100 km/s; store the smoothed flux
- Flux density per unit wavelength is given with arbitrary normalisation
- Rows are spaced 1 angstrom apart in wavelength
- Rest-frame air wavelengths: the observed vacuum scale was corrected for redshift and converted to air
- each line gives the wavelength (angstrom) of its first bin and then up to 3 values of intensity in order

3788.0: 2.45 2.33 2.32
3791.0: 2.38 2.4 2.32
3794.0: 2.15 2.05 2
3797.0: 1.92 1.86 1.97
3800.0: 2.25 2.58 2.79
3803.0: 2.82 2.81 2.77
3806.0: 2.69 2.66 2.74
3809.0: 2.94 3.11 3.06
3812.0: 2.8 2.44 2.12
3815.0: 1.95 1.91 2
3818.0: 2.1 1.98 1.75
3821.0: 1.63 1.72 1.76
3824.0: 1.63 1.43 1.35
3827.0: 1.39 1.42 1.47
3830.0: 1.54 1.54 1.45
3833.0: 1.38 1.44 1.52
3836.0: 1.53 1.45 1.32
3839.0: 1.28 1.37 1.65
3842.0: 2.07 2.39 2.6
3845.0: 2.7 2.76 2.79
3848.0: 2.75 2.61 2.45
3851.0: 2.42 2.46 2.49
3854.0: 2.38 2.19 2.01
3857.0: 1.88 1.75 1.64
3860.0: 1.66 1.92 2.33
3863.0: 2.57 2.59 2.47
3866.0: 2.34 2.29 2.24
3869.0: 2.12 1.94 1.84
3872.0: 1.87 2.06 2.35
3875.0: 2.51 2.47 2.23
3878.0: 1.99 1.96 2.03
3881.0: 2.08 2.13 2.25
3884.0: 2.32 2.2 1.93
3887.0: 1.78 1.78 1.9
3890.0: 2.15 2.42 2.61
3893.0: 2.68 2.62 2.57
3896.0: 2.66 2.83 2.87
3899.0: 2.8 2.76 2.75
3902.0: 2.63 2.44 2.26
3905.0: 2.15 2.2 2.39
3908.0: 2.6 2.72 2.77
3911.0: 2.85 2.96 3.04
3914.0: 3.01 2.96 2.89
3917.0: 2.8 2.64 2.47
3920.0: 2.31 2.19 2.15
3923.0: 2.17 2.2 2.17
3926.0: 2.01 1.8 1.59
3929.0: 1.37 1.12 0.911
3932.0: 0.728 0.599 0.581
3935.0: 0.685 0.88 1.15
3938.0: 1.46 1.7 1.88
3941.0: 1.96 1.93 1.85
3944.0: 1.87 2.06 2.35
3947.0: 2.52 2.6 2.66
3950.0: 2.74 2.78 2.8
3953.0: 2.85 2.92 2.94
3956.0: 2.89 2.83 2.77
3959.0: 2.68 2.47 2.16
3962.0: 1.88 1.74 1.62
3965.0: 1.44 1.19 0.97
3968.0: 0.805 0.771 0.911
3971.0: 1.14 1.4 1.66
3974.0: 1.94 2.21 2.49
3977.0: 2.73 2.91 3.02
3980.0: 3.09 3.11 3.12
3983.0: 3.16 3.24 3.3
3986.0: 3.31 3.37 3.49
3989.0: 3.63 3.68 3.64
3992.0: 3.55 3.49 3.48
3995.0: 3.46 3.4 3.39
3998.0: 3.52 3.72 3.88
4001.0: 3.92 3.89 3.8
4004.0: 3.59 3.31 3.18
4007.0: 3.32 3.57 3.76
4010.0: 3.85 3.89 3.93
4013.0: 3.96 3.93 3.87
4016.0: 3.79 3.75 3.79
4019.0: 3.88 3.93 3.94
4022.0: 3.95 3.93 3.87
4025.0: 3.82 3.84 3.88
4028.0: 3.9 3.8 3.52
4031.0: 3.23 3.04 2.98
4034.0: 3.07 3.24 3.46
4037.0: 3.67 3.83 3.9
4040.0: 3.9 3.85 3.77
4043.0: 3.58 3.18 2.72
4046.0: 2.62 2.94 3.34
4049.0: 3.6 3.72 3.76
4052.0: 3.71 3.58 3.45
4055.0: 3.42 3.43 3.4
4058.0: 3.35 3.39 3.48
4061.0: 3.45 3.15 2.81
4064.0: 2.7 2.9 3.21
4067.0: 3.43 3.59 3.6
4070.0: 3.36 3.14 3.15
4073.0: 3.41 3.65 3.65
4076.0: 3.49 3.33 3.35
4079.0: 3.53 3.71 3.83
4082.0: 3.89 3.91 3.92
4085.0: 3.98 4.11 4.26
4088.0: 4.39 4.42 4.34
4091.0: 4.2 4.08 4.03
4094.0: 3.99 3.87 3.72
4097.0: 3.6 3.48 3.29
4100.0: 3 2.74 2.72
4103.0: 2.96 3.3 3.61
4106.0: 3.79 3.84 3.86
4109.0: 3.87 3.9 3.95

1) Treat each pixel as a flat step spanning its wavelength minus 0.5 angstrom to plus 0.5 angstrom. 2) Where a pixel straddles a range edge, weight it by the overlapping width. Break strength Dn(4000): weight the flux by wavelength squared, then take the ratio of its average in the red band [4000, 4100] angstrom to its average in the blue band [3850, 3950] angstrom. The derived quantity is 1.80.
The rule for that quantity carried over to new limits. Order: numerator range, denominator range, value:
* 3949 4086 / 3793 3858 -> 1.70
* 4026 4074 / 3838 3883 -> 1.71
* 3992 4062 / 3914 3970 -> 1.90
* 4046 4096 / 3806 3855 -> 1.99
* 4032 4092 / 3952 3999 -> 1.41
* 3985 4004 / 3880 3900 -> 1.61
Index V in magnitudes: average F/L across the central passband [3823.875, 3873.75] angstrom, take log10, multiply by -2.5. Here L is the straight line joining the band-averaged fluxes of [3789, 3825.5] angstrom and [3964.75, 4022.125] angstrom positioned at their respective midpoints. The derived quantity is 0.24 mag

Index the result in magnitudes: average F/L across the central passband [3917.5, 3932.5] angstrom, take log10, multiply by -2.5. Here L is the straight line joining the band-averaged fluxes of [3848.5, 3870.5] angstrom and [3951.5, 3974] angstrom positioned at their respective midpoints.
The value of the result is 0.11 mag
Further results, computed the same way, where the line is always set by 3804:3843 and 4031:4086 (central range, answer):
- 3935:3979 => 0.342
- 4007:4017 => -0.210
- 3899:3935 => 0.146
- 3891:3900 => -0.130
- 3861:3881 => 0.008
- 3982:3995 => -0.151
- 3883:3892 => 0.115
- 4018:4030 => -0.200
